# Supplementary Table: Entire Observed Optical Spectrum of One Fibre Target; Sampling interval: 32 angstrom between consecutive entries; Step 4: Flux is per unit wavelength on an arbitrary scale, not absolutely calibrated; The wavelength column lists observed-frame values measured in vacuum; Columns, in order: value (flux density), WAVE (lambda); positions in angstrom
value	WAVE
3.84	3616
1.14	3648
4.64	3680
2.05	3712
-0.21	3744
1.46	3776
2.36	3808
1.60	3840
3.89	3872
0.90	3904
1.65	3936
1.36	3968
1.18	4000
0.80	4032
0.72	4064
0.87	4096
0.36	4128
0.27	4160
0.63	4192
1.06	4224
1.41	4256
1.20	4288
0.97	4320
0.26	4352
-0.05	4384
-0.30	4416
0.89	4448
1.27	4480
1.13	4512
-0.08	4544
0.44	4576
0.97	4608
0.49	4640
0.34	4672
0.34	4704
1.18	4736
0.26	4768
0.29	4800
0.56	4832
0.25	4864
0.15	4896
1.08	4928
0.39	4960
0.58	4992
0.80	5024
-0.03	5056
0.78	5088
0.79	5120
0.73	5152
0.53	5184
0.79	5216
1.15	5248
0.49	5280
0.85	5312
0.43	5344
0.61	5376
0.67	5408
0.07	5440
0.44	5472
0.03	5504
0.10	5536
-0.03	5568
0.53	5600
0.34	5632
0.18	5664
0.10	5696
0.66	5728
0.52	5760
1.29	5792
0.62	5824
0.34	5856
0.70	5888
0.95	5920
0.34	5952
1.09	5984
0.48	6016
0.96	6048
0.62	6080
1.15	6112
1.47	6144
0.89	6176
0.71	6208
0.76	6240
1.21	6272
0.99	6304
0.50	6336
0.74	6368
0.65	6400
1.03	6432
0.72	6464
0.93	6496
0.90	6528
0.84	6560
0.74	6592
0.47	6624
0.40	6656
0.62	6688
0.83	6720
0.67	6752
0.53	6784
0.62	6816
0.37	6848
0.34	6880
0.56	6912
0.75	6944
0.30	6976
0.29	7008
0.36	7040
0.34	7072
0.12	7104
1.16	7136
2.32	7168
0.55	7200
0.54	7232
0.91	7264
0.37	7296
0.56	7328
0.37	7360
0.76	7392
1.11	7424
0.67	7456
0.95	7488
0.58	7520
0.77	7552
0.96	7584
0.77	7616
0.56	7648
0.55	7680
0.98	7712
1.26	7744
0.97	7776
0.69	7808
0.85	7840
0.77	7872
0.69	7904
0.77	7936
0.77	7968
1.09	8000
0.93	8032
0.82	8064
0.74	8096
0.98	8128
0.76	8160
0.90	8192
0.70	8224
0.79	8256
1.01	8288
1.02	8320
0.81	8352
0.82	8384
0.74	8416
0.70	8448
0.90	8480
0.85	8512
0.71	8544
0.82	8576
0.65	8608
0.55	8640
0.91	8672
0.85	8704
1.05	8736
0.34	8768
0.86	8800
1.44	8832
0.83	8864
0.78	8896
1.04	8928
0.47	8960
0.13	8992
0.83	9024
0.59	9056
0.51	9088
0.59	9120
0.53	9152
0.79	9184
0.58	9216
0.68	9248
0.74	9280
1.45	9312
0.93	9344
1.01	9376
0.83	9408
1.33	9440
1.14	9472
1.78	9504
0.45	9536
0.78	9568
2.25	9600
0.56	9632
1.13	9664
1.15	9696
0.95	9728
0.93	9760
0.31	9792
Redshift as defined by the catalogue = 0.918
